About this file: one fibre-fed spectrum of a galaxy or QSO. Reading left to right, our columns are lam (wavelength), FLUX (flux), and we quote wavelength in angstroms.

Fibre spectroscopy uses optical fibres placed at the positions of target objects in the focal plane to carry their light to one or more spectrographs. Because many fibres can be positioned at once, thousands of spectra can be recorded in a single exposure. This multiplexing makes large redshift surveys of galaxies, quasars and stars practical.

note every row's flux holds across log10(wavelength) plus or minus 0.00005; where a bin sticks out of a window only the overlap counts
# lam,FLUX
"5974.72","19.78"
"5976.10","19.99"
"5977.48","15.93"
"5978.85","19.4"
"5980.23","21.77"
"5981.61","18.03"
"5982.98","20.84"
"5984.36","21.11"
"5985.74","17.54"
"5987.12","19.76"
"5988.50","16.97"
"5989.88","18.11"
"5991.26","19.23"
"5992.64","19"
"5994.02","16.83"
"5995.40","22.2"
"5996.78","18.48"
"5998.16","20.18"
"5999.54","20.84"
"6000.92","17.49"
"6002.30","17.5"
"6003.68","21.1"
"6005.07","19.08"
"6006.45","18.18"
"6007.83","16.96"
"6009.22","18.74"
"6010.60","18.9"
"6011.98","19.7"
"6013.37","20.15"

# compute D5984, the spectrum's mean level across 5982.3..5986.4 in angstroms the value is 19.8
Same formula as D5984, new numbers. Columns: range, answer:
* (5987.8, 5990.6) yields 17.5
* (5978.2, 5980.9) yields 20.6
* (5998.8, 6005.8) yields 19.2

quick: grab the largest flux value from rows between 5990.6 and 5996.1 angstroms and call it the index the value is 22.2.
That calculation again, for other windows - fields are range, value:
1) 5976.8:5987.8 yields 21.77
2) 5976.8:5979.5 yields 19.4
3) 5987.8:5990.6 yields 18.11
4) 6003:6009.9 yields 21.1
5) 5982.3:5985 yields 21.11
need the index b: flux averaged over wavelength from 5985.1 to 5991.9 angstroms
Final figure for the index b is 18.3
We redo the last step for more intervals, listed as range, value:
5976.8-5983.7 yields 19.2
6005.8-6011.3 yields 18.2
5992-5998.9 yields 19.4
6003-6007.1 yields 19.4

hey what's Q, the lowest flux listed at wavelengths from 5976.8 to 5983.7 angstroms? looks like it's 15.93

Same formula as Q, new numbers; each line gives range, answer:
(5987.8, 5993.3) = 16.97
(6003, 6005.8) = 19.08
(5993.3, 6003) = 16.83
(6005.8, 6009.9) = 16.96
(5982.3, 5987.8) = 17.54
